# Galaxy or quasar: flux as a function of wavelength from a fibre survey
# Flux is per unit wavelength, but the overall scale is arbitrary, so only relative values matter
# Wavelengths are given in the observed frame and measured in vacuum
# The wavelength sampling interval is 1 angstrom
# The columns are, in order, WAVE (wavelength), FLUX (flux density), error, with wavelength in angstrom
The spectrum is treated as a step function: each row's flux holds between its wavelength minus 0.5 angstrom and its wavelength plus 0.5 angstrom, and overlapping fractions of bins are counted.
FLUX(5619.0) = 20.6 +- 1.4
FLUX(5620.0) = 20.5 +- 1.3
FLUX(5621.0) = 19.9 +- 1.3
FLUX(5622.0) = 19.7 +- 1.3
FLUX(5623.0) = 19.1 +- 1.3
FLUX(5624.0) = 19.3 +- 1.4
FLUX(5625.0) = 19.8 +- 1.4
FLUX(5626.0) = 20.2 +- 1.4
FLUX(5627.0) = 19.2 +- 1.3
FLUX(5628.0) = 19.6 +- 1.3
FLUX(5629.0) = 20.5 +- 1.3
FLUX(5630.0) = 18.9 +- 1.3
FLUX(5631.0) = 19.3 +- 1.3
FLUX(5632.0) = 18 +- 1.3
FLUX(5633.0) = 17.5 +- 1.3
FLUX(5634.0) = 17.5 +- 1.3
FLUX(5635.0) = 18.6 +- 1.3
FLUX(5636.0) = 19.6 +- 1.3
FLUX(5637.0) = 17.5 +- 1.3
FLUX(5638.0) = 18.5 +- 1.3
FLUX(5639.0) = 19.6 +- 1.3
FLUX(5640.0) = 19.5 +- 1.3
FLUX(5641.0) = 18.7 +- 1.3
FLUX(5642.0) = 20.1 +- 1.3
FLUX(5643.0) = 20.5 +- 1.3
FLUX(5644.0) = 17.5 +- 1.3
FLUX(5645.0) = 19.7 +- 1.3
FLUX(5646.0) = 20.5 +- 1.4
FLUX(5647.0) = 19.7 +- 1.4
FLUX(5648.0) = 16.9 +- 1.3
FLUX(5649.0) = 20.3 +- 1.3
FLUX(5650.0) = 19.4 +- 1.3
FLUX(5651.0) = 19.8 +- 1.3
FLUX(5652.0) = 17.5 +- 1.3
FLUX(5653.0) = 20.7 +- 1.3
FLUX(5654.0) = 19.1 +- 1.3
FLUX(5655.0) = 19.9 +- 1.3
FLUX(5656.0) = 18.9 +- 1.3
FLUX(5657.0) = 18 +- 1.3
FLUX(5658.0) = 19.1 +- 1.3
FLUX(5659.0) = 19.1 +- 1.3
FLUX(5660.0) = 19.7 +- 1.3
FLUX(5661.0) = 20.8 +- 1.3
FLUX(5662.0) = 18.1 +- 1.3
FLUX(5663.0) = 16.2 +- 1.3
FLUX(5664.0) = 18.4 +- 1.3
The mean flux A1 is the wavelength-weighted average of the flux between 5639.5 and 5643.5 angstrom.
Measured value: 19.7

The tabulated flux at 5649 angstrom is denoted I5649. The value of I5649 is 20.3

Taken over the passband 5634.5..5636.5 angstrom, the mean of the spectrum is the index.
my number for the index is 19.1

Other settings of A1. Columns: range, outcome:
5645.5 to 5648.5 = 19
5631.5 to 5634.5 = 17.7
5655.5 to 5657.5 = 18.4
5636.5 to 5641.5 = 18.8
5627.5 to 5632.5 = 19.3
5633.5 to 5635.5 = 18.1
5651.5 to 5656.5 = 19.2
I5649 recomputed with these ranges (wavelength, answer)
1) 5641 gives 18.7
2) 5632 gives 18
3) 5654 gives 19.1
